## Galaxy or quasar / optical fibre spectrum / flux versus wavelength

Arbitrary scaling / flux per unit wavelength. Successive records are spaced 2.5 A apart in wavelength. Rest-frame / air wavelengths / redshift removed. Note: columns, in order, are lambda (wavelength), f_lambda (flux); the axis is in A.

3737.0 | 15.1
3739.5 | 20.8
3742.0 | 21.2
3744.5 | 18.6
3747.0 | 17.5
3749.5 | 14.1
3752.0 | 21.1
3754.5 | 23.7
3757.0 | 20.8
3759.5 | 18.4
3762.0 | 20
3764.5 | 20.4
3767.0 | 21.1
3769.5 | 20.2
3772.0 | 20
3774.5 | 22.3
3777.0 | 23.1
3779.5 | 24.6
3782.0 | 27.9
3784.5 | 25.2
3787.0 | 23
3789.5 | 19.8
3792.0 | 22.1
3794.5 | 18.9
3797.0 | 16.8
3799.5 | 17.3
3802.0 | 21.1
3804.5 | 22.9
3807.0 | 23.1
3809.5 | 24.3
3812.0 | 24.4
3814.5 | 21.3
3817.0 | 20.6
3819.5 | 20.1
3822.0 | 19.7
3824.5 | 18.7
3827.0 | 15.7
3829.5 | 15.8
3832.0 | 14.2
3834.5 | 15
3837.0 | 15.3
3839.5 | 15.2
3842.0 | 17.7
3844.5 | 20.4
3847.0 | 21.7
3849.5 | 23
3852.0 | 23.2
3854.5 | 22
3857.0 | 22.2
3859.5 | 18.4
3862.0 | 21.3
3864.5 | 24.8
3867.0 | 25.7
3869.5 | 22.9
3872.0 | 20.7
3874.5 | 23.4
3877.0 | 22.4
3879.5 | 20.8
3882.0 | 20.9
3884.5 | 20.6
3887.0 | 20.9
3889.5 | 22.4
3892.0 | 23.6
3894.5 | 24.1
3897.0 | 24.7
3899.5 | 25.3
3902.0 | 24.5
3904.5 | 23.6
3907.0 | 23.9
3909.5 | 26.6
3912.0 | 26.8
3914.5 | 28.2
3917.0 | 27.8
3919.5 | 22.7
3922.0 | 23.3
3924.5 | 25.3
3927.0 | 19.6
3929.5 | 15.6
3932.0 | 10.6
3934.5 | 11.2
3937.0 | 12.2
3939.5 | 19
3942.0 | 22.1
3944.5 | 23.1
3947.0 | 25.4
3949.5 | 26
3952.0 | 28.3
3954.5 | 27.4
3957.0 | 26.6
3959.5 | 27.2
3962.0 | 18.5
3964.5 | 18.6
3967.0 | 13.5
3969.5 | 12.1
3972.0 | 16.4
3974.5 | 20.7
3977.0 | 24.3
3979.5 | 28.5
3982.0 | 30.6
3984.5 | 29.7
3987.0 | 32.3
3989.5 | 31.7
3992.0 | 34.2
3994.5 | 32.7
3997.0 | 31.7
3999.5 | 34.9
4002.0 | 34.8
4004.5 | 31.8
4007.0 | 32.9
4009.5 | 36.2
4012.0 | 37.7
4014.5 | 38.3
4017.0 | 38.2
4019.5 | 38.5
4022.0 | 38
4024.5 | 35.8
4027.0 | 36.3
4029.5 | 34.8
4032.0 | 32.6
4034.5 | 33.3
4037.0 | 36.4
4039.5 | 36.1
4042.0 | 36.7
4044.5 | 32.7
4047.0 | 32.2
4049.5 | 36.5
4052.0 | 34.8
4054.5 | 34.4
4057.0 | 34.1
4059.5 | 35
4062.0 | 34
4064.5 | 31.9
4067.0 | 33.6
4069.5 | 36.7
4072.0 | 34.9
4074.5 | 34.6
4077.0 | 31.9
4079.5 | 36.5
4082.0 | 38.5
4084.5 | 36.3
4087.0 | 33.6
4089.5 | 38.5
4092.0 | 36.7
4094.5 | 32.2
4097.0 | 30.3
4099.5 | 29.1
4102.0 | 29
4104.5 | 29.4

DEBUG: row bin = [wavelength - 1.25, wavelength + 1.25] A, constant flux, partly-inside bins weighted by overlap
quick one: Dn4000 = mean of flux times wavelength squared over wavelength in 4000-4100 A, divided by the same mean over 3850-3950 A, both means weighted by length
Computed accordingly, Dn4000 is 1.70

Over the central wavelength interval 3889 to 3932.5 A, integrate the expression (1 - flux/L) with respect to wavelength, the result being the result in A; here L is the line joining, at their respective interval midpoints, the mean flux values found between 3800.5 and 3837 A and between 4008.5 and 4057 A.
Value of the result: 4.8 A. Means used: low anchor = 19.6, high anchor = 35.7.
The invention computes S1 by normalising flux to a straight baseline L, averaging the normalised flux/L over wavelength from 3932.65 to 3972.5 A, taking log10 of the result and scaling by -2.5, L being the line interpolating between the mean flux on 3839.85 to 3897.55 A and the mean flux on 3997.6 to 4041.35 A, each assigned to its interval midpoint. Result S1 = 0.40 mag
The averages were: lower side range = 21.9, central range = 20.4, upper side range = 35.6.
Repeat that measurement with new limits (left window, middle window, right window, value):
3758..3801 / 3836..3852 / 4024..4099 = 0.25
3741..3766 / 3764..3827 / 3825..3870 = -0.10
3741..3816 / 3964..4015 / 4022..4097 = 0.10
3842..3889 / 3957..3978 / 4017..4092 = 0.44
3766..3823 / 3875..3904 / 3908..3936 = -0.06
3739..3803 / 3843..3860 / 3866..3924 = 0.05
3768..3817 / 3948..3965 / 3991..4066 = 0.23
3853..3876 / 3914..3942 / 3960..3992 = 0.18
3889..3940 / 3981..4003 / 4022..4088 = -0.12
